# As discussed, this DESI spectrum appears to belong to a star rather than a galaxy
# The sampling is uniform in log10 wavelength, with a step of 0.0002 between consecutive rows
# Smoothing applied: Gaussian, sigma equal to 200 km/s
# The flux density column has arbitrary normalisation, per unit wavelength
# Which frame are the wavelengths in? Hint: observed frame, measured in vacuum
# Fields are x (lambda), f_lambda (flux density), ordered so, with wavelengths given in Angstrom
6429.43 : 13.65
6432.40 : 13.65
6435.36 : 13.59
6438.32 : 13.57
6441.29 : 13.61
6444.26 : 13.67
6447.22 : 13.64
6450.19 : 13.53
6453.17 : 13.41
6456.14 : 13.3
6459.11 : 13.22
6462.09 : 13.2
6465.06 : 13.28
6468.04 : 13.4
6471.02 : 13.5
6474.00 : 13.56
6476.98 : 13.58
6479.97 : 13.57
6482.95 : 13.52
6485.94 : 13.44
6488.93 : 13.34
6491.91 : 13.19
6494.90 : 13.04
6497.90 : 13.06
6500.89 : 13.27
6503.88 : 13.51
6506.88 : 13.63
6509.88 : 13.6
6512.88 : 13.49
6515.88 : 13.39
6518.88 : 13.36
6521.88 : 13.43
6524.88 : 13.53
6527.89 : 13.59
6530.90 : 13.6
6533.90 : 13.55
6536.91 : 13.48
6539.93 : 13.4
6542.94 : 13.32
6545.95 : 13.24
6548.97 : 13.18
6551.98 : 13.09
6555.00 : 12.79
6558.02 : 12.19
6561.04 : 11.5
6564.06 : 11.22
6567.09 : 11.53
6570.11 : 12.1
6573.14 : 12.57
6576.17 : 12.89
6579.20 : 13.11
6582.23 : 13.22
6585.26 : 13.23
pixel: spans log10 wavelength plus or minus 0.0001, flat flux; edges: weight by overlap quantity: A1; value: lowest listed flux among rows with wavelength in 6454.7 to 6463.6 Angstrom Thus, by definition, 13.2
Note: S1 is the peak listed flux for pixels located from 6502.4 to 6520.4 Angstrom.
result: 13.63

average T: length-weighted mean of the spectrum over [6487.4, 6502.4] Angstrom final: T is 13.2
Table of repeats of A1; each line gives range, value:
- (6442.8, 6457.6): 13.3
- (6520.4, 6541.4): 13.4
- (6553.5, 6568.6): 11.22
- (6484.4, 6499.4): 13.04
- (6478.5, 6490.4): 13.34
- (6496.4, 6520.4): 13.06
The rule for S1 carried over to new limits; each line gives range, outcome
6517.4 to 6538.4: 13.6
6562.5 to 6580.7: 13.11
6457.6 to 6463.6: 13.22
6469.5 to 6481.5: 13.58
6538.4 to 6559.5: 13.4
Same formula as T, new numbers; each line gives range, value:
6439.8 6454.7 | 13.6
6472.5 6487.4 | 13.5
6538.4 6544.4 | 13.3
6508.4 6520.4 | 13.5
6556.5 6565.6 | 11.6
